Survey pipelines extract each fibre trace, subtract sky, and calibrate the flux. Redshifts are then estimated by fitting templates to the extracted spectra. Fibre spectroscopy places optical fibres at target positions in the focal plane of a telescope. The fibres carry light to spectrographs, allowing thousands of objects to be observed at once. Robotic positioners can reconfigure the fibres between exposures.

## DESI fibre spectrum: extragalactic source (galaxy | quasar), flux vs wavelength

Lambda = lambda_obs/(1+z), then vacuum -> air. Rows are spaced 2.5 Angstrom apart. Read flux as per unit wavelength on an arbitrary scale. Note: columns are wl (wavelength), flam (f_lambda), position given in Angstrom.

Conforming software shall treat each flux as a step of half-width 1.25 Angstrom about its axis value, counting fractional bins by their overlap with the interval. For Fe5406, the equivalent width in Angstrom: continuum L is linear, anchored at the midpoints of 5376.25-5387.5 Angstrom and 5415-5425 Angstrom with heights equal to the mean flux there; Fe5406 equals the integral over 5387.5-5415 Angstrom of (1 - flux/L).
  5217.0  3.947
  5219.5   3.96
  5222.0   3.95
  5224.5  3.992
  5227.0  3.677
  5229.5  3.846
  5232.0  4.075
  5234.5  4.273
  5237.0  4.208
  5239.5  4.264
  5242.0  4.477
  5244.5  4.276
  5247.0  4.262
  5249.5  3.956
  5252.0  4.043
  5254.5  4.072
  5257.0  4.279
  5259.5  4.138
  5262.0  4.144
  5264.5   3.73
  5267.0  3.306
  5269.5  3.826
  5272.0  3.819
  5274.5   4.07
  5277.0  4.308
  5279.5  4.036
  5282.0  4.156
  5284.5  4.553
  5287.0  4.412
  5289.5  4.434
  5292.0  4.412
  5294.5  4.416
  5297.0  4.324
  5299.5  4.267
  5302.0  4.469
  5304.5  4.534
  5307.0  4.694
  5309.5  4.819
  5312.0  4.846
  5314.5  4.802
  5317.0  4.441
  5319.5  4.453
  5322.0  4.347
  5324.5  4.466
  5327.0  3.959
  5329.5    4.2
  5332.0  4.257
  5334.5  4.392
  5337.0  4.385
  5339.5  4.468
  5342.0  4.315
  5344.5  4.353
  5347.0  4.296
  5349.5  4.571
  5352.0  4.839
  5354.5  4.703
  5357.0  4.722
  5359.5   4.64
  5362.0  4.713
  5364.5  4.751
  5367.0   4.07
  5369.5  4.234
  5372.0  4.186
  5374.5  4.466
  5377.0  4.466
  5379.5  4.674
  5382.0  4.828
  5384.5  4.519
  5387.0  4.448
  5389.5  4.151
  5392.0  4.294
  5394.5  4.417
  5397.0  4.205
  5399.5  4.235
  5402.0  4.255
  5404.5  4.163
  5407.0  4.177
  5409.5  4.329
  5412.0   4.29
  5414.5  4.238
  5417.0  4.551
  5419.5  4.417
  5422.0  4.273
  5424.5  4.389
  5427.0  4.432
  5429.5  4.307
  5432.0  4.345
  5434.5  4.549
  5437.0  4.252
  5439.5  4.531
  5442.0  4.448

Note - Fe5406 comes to 1.5 Angstrom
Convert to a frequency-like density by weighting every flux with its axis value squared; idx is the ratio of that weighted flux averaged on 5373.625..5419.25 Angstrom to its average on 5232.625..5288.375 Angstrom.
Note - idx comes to 1.1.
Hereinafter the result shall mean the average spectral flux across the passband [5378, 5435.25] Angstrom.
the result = 4.37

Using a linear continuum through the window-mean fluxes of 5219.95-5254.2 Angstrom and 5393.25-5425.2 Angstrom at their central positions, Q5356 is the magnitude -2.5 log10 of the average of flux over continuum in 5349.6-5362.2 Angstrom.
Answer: -0.11 mag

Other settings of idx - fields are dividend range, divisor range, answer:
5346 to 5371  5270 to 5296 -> 1.10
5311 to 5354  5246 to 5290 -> 1.11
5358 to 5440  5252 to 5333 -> 1.07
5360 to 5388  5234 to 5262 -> 1.12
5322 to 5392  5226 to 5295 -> 1.12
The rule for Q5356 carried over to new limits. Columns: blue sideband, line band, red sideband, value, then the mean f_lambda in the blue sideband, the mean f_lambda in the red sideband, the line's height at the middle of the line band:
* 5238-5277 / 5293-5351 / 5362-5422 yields -0.06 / 4.05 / 4.37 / 4.2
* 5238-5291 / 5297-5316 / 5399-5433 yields -0.11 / 4.12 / 4.32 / 4.18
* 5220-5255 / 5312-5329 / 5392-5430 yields -0.06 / 4.1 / 4.31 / 4.2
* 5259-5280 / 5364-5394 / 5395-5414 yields -0.06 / 3.92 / 4.24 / 4.18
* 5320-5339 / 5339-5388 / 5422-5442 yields -0.04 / 4.3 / 4.4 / 4.33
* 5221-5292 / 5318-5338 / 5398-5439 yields -0.03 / 4.1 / 4.33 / 4.2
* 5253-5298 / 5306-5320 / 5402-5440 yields -0.12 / 4.13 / 4.34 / 4.19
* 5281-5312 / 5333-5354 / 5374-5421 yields -0.01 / 4.48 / 4.37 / 4.43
